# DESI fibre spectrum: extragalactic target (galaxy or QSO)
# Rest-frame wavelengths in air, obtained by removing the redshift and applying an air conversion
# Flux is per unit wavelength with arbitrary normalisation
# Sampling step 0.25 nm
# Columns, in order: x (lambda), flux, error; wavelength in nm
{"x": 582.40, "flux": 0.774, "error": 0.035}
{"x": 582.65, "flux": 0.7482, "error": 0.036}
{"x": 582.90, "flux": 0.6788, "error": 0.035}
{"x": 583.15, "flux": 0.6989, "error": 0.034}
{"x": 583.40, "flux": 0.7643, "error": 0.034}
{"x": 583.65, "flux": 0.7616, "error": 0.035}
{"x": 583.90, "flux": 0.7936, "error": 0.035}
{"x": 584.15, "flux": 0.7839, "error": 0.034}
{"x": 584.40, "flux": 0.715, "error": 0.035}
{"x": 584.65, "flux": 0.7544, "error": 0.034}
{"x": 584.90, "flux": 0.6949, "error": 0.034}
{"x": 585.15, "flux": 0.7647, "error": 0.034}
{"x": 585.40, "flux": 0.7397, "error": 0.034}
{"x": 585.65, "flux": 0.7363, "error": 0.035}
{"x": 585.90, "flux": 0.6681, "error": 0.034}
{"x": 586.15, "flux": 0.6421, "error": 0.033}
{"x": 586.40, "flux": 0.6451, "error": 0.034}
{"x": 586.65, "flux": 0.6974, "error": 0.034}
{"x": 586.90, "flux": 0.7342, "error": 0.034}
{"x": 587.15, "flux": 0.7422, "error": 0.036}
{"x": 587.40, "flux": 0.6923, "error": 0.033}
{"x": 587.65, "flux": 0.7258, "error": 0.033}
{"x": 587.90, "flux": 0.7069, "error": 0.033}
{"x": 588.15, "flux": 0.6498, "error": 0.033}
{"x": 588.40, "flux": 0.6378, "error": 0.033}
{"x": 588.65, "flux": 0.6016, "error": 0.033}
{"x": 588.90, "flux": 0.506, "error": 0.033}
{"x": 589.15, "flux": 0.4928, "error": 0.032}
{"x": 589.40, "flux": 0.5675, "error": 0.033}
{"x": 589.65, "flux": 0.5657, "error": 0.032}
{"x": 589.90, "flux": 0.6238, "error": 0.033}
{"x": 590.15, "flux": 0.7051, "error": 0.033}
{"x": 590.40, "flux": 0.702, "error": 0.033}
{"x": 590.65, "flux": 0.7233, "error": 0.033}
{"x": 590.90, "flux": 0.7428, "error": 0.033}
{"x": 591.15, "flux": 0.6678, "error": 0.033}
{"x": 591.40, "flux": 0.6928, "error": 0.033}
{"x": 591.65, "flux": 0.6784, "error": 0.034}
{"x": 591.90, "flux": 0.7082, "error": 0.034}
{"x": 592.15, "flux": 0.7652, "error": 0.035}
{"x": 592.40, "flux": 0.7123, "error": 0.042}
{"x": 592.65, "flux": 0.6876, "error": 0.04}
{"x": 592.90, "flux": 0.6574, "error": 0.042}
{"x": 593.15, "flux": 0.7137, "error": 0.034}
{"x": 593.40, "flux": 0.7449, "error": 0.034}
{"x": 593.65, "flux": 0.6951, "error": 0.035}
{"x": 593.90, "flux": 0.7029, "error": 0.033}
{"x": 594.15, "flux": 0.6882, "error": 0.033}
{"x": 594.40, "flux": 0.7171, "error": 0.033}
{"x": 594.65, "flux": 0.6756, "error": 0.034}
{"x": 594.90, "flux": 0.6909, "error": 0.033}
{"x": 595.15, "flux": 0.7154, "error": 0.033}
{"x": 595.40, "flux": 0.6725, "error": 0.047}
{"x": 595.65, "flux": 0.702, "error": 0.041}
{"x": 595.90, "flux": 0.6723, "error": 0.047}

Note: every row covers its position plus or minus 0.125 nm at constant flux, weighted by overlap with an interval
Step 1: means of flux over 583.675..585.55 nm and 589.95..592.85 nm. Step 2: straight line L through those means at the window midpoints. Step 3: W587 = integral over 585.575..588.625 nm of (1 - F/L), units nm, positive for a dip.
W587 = 0.20 nm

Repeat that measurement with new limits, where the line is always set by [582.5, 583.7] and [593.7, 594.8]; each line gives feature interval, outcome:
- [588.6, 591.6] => 0.31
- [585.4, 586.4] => 0.05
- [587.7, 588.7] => 0.08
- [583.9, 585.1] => -0.03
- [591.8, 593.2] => -0.01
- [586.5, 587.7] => 0.00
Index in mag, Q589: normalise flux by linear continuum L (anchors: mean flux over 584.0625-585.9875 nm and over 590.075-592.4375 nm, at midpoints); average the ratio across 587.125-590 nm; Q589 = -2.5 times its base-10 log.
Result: 0.16 mag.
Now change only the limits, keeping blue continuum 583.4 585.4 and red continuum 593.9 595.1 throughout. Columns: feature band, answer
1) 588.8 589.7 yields 0.34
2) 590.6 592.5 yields 0.00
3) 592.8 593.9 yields 0.00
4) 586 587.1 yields 0.09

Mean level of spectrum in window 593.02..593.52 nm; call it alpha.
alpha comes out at 0.728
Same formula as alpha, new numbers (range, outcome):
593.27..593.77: 0.72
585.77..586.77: 0.663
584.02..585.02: 0.738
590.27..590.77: 0.712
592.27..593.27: 0.693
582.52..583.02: 0.714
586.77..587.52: 0.723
